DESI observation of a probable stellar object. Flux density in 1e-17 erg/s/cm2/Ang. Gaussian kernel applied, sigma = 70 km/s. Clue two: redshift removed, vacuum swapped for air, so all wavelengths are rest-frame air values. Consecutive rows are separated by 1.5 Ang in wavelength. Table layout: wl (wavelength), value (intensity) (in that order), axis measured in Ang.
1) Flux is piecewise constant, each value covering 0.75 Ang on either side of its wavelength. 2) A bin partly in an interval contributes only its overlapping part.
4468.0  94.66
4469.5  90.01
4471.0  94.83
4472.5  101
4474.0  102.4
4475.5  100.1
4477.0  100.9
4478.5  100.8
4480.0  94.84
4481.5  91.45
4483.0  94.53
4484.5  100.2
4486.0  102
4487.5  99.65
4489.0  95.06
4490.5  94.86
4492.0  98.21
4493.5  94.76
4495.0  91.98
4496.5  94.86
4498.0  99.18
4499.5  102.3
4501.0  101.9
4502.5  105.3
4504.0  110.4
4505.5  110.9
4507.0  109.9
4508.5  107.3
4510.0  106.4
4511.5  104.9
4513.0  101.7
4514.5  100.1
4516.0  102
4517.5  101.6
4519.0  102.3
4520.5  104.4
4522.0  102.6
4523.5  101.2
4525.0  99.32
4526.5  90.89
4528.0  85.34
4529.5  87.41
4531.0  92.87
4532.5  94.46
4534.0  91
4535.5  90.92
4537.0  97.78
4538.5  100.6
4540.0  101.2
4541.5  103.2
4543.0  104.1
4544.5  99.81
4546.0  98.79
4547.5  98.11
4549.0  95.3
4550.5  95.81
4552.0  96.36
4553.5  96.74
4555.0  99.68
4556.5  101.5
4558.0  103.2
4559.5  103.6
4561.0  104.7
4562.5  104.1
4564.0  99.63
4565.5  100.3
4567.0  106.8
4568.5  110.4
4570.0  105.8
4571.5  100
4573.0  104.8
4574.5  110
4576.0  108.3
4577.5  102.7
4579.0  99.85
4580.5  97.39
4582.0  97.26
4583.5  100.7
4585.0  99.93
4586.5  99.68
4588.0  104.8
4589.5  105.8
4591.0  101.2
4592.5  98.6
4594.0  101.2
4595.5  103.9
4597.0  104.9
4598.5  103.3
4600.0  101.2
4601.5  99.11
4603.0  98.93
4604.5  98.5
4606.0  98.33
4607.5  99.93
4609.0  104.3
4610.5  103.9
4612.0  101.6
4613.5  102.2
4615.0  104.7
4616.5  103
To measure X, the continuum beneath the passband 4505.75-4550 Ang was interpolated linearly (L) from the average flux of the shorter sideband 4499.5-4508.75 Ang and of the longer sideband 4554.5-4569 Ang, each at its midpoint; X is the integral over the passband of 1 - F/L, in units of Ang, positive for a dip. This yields 2.7 Ang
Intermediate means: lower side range 107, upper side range 103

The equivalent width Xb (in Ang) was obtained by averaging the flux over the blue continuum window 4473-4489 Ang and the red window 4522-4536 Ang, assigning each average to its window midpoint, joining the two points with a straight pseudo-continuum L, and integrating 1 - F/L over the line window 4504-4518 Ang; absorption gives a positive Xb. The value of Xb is -1.5 Ang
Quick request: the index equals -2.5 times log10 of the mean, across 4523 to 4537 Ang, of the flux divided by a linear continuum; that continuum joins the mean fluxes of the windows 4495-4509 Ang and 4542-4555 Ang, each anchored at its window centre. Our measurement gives 0.09 mag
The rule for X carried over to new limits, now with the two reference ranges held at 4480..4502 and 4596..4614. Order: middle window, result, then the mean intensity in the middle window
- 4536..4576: -0.8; 102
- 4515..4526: -0.4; 102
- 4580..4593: 0.0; 101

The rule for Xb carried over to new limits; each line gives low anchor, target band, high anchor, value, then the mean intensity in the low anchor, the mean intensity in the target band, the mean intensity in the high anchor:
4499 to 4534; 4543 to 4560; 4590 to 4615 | 0.3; 101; 99.1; 101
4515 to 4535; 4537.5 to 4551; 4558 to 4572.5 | 0.0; 96.5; 99.7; 104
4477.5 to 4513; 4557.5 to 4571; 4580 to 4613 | -0.4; 101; 104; 101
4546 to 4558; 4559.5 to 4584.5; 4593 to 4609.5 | -1.0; 98.1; 103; 101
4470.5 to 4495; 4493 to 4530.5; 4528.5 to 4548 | -1.4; 97.7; 101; 96.8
